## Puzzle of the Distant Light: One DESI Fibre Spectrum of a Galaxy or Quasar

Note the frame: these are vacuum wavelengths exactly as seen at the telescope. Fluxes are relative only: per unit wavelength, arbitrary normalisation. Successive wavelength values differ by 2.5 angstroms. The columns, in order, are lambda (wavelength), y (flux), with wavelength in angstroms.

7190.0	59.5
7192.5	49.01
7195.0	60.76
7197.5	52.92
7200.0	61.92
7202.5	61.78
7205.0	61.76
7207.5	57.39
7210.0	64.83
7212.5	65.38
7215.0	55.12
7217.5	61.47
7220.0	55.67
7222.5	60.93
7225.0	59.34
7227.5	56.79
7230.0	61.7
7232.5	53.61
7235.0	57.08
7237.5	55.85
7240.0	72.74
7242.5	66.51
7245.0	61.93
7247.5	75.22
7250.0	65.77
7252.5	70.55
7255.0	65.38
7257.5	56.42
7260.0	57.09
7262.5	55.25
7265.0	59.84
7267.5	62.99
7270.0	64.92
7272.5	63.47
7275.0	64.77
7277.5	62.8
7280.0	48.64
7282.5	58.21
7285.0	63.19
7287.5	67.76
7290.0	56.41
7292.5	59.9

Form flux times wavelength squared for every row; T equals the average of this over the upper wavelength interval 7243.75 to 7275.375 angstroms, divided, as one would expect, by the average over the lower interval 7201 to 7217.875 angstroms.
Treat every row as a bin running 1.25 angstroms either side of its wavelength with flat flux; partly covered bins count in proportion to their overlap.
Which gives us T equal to 1.05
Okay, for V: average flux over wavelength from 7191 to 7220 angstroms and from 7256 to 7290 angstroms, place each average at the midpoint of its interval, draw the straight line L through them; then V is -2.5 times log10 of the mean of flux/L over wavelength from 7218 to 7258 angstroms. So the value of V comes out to -0.05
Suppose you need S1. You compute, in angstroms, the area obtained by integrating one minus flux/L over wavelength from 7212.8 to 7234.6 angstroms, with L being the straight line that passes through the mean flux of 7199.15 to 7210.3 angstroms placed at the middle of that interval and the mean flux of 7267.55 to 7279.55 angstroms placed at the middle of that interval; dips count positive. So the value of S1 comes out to 1.2 angstroms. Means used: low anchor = 61.2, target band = 58.4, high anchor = 62.9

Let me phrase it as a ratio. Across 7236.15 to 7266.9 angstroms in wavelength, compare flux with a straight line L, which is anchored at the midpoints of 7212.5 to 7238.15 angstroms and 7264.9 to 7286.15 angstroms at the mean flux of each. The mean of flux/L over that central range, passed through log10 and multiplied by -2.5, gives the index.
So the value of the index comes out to -0.07 mag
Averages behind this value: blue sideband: 58.2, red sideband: 61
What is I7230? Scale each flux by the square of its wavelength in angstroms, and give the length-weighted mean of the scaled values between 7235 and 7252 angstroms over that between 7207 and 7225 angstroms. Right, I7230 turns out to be 1.10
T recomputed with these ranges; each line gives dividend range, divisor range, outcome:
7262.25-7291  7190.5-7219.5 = 1.05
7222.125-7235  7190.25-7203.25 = 1.02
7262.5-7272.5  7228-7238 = 1.09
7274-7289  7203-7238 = 1.04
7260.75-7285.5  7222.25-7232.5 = 1.04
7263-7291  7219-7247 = 1.02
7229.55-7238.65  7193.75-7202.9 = 0.97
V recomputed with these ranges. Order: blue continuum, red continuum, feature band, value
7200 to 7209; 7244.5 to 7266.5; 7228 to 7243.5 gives 0.02 mag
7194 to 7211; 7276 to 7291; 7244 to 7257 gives -0.13 mag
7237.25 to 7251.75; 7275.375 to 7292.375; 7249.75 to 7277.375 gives 0.02 mag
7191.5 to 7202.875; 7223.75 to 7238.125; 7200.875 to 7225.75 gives -0.06 mag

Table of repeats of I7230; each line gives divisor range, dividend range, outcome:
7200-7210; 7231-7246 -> 1.01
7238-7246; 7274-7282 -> 0.89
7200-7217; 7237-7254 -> 1.11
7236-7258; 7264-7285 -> 0.93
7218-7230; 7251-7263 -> 1.05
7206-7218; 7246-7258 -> 1.12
